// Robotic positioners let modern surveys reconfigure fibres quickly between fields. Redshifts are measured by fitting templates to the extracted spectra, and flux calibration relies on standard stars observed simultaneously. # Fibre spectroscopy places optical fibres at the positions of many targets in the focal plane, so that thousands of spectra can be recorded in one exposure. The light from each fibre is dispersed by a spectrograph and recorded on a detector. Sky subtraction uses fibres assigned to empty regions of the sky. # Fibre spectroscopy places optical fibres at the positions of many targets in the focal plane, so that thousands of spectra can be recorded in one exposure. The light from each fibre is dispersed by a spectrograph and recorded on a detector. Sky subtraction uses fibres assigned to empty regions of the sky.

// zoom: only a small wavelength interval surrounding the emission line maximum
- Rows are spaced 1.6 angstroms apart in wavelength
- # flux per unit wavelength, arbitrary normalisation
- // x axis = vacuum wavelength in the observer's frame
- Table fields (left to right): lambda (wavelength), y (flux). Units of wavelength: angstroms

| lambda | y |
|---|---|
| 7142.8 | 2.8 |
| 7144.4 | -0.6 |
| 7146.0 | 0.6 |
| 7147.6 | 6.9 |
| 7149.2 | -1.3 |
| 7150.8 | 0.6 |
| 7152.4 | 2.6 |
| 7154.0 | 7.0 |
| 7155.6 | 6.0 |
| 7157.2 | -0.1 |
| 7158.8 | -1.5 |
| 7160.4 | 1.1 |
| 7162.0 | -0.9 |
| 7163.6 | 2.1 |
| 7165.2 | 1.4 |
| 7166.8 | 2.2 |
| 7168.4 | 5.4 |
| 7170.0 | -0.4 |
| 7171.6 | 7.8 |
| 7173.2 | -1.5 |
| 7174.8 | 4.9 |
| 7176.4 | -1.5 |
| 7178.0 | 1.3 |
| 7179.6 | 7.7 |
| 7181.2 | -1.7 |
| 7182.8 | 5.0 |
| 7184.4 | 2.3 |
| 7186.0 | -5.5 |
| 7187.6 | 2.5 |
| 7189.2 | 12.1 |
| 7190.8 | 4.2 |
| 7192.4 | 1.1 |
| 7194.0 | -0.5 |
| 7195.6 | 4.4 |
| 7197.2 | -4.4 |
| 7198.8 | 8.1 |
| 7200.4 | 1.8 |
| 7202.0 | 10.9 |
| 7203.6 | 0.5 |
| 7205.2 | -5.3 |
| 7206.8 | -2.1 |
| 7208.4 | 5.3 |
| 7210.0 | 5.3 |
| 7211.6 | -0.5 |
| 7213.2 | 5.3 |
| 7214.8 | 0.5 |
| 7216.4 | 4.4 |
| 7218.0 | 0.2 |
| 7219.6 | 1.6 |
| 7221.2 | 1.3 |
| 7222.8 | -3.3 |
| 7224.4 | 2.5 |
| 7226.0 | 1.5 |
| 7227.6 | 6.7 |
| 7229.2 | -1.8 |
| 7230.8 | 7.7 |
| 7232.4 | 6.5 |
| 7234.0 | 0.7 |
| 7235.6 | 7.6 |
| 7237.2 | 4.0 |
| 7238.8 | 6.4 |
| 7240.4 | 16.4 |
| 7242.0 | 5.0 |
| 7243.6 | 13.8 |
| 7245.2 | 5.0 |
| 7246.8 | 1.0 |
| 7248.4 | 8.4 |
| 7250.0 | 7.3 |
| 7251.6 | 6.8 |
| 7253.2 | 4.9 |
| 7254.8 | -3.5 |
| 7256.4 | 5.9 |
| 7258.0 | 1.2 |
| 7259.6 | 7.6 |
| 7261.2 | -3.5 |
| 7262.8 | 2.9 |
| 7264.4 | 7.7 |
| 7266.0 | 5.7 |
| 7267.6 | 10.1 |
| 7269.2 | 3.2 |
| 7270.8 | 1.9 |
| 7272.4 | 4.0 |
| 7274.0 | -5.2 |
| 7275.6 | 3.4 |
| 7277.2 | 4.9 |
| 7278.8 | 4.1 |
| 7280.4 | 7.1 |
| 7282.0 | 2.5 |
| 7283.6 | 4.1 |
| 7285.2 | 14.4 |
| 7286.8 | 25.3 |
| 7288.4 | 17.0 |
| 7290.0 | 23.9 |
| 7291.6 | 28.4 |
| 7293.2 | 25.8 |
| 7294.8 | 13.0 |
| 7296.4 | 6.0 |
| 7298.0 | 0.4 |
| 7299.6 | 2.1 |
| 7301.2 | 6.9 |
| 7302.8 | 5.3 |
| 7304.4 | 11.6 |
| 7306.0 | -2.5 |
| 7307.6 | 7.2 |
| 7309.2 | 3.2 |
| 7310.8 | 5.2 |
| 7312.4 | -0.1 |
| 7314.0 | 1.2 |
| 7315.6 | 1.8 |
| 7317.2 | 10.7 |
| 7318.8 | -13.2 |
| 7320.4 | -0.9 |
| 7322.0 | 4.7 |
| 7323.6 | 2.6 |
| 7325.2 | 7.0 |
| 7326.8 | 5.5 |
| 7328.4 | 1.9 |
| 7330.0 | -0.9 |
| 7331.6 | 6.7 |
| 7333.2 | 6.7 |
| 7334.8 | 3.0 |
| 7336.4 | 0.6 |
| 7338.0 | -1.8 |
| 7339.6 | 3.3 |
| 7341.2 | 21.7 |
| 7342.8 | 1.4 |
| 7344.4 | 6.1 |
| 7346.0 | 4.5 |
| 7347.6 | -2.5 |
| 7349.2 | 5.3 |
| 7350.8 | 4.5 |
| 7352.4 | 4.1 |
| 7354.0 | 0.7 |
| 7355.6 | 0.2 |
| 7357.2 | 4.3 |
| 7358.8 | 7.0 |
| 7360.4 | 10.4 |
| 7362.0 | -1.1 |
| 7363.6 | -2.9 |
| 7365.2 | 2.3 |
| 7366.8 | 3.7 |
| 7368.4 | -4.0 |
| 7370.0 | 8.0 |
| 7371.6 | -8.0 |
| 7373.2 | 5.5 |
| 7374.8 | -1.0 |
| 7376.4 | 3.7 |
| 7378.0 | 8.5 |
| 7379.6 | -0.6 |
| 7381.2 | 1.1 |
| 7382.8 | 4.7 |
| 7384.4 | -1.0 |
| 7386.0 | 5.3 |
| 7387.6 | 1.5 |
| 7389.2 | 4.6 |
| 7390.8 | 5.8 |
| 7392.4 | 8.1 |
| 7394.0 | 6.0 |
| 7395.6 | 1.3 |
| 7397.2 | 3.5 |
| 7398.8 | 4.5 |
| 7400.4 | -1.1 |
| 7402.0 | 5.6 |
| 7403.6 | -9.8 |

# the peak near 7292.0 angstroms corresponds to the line [O II] 3727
